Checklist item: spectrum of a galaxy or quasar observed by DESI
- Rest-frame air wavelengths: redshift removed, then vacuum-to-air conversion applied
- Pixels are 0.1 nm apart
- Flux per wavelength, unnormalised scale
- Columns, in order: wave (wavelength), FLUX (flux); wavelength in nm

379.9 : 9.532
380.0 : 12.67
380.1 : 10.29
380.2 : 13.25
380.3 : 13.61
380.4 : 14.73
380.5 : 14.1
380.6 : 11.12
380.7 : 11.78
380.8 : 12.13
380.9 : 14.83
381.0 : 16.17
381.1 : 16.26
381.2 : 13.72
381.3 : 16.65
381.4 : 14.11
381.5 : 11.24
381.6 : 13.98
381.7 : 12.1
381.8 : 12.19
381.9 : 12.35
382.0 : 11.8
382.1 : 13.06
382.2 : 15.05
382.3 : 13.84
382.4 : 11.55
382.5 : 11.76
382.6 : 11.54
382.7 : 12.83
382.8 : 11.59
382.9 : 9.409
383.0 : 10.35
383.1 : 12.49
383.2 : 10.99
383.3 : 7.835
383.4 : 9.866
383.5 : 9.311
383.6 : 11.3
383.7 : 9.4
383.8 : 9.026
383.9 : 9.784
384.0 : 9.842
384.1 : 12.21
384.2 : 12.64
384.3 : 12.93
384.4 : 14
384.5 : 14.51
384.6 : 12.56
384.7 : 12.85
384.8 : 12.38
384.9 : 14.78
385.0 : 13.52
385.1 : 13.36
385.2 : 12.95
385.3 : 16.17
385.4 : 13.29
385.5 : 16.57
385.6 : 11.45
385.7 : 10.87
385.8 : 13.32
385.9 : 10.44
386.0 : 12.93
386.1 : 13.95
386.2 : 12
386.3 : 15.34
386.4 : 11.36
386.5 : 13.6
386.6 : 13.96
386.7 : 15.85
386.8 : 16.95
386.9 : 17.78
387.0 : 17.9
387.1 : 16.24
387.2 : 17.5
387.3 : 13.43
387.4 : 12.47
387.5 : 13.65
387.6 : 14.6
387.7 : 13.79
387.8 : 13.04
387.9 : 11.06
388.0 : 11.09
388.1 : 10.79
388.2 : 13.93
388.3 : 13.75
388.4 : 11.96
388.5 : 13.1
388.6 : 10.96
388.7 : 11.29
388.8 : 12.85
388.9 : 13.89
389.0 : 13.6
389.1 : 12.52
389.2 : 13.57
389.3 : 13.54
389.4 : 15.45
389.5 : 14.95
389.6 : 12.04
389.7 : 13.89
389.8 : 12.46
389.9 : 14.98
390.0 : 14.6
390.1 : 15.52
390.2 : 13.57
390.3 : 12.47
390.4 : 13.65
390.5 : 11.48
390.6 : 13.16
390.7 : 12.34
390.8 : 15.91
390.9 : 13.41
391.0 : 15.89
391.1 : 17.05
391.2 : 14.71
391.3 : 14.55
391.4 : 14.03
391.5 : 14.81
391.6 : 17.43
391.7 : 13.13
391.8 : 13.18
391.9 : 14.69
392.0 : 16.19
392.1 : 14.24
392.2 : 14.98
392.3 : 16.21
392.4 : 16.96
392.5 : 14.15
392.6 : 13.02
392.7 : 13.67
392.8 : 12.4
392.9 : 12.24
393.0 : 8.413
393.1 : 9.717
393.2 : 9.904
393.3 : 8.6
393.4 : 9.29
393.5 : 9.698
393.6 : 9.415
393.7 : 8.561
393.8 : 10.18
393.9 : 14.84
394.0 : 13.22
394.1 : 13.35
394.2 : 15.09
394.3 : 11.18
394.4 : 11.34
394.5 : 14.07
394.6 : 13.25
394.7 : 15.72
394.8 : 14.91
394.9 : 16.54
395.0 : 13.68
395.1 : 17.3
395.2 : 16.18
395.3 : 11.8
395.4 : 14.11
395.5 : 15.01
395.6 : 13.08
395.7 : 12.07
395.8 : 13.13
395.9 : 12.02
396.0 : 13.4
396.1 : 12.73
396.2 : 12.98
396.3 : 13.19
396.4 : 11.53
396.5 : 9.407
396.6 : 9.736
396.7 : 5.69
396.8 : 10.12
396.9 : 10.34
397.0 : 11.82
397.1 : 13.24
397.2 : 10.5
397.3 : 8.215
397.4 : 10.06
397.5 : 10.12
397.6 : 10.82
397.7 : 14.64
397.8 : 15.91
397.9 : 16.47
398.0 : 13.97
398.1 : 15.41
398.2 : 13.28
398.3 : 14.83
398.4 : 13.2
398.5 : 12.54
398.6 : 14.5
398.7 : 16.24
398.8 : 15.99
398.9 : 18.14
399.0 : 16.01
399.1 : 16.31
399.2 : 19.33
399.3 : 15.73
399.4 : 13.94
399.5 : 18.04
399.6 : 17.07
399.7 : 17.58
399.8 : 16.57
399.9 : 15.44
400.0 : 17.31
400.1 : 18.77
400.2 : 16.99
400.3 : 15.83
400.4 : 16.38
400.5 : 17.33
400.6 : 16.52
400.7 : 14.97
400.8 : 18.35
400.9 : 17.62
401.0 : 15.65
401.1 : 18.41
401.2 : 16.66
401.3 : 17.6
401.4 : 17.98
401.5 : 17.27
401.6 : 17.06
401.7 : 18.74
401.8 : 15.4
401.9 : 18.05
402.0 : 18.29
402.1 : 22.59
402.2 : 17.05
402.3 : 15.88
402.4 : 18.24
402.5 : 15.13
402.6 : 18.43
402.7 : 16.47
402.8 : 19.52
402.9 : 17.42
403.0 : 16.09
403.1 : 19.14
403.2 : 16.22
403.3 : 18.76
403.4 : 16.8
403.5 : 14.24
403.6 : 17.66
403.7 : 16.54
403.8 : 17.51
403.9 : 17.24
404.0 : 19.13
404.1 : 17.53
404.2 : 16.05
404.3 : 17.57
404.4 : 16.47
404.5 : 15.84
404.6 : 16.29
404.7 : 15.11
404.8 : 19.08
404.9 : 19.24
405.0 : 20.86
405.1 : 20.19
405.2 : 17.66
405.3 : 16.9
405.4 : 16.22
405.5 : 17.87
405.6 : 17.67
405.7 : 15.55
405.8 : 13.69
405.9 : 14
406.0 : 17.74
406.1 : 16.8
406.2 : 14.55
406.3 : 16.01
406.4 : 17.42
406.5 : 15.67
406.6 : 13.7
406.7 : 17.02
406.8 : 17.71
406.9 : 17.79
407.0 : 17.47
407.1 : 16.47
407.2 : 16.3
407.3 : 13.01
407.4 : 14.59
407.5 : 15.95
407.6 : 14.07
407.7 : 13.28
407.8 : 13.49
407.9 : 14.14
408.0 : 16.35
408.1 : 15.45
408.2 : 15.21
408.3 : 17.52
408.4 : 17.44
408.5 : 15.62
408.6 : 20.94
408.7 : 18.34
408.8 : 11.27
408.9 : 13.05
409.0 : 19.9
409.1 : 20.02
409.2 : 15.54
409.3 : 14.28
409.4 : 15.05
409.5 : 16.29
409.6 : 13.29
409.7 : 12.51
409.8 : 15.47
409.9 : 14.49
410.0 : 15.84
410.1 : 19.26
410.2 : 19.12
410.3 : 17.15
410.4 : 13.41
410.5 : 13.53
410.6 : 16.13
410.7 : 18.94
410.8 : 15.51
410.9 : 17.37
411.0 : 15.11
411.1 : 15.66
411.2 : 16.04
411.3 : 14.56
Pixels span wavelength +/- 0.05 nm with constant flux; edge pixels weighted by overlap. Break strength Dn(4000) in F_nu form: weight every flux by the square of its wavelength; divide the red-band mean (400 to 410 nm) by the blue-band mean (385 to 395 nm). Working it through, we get 1.33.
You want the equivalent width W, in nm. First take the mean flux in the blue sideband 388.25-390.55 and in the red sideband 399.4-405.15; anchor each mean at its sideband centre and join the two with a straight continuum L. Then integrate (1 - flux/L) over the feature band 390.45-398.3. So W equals 0.98 nm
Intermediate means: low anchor 13.3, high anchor 17.3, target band 12.9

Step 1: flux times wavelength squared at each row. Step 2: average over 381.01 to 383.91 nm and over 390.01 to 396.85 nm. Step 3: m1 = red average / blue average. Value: 1.15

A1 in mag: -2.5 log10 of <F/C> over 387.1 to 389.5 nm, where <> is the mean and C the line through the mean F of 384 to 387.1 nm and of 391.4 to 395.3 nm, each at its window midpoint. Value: 0.025 mag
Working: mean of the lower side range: 13.7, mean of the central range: 13.2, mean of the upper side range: 13.2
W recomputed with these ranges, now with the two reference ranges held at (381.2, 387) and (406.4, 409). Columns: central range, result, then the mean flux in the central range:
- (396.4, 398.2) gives 0.353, 11.6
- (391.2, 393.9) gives 0.200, 12.8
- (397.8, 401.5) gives -0.396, 16.3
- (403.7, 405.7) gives -0.277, 17.5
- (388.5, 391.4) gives -0.057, 13.7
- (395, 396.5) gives 0.092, 13.3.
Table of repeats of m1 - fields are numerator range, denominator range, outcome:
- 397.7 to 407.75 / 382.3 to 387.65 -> 1.42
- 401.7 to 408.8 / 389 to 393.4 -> 1.32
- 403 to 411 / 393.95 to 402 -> 1.17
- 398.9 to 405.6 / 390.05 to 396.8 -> 1.38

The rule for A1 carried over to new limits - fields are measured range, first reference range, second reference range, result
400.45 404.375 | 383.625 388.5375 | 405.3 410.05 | -0.15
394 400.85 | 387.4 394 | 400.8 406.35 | 0.09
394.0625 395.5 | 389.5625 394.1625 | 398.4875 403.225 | 0.02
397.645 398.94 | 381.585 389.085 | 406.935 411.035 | -0.04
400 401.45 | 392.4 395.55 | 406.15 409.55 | -0.20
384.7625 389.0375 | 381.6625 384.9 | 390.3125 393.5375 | -0.10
